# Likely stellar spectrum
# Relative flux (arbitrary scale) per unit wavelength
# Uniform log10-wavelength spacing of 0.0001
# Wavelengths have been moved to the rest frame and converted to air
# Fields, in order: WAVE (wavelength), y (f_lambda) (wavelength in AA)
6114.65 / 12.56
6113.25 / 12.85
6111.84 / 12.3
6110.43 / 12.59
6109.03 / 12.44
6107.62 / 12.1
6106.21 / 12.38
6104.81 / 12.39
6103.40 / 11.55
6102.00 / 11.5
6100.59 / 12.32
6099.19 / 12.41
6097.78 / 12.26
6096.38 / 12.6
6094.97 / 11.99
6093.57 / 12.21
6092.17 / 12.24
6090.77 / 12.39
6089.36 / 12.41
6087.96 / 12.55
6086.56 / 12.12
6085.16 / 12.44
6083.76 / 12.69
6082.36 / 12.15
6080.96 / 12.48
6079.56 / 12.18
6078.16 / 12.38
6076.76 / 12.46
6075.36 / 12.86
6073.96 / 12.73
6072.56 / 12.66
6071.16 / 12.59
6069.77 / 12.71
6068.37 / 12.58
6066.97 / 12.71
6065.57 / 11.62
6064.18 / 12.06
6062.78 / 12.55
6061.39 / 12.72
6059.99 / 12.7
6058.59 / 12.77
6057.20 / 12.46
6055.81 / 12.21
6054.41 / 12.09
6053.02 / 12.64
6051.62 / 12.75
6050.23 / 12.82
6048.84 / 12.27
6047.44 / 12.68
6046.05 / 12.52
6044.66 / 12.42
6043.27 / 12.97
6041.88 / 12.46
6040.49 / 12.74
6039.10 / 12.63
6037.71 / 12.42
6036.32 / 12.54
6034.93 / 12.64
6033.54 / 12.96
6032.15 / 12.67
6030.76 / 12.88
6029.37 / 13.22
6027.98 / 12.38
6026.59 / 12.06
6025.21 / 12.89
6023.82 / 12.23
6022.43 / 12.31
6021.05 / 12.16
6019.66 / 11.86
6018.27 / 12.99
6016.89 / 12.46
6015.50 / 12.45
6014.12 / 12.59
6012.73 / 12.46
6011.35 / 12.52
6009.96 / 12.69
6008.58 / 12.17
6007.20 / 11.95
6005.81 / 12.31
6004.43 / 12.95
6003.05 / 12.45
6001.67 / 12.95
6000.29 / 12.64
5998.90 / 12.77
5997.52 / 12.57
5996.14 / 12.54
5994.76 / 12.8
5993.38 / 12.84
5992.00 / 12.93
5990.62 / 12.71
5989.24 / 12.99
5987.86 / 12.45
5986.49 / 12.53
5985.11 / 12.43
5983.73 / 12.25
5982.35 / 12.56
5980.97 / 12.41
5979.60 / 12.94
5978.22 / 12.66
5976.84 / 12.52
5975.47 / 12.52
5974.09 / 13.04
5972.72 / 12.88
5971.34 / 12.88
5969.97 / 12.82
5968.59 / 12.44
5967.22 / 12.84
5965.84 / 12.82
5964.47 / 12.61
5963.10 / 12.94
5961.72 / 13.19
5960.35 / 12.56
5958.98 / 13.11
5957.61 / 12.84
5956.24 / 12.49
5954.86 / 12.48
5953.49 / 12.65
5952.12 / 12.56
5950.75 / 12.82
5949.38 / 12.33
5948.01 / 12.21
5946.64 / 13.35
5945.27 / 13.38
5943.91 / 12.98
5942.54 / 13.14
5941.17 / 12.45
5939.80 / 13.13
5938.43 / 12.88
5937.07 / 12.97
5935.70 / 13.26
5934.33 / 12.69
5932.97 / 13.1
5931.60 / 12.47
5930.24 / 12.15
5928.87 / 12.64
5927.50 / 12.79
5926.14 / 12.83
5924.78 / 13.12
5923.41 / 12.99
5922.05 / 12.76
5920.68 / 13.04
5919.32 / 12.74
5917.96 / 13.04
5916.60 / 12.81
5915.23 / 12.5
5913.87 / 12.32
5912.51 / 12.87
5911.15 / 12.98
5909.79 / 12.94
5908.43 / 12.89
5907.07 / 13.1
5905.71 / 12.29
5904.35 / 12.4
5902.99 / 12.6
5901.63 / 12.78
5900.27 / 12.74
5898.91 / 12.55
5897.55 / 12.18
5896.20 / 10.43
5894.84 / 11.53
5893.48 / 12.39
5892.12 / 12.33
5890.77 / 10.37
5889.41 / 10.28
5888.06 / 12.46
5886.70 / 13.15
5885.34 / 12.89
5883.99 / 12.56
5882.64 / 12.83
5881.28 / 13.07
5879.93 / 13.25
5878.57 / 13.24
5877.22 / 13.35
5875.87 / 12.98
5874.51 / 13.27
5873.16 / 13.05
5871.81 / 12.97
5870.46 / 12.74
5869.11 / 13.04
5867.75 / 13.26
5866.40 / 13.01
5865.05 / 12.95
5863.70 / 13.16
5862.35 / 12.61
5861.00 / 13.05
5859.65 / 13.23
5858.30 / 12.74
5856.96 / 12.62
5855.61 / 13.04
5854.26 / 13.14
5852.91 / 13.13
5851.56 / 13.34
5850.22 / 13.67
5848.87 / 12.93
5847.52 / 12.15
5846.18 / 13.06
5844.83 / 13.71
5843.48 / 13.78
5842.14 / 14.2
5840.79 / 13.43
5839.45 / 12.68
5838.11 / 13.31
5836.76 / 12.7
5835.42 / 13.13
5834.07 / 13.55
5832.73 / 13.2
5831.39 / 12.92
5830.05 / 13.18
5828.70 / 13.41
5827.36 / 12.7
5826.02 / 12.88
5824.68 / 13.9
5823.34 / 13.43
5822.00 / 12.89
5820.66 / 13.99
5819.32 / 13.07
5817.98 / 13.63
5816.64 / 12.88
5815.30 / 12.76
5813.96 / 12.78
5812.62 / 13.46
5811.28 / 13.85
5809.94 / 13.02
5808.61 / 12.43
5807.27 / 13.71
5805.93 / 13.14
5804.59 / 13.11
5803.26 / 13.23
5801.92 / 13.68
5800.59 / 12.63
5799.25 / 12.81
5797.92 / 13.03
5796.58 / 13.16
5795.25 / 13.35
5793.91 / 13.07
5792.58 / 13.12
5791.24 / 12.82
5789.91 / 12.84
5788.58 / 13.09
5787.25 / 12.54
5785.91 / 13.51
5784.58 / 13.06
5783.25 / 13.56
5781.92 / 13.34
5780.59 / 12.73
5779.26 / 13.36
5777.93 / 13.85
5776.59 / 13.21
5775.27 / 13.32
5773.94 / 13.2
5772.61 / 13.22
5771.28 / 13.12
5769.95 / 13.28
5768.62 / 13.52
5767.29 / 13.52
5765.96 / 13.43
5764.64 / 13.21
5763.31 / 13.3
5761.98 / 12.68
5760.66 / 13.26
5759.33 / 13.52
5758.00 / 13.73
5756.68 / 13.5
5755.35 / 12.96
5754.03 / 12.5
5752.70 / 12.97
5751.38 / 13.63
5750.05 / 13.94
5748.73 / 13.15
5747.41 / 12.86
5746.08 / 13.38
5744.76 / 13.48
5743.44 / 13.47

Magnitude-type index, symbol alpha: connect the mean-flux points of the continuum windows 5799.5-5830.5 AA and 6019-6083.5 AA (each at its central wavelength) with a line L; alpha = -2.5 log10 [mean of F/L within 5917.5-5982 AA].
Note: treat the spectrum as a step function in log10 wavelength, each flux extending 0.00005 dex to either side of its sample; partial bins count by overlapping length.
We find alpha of 0.00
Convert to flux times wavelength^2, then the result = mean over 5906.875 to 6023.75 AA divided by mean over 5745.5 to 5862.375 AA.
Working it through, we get 1.0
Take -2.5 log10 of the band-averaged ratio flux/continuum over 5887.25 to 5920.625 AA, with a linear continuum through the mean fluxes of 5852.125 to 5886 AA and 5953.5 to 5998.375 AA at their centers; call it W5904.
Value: 0.050 mag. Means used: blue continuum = 13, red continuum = 12.7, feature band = 12.3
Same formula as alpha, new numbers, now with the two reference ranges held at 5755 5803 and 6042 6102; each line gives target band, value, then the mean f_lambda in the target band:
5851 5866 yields 0.00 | 13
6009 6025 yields 0.01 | 12.4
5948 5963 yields 0.01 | 12.7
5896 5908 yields 0.04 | 12.4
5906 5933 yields 0.00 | 12.8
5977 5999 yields 0.00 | 12.6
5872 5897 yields 0.04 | 12.4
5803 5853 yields -0.01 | 13.2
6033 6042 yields -0.01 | 12.6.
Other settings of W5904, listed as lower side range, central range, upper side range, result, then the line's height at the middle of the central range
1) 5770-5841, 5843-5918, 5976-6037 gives 0.02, 12.9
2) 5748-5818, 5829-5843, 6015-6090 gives -0.01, 13.1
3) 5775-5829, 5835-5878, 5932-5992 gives -0.01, 13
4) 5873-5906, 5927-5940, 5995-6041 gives -0.03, 12.5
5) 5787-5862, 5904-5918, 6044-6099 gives 0.01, 12.9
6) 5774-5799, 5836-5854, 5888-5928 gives -0.04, 12.8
